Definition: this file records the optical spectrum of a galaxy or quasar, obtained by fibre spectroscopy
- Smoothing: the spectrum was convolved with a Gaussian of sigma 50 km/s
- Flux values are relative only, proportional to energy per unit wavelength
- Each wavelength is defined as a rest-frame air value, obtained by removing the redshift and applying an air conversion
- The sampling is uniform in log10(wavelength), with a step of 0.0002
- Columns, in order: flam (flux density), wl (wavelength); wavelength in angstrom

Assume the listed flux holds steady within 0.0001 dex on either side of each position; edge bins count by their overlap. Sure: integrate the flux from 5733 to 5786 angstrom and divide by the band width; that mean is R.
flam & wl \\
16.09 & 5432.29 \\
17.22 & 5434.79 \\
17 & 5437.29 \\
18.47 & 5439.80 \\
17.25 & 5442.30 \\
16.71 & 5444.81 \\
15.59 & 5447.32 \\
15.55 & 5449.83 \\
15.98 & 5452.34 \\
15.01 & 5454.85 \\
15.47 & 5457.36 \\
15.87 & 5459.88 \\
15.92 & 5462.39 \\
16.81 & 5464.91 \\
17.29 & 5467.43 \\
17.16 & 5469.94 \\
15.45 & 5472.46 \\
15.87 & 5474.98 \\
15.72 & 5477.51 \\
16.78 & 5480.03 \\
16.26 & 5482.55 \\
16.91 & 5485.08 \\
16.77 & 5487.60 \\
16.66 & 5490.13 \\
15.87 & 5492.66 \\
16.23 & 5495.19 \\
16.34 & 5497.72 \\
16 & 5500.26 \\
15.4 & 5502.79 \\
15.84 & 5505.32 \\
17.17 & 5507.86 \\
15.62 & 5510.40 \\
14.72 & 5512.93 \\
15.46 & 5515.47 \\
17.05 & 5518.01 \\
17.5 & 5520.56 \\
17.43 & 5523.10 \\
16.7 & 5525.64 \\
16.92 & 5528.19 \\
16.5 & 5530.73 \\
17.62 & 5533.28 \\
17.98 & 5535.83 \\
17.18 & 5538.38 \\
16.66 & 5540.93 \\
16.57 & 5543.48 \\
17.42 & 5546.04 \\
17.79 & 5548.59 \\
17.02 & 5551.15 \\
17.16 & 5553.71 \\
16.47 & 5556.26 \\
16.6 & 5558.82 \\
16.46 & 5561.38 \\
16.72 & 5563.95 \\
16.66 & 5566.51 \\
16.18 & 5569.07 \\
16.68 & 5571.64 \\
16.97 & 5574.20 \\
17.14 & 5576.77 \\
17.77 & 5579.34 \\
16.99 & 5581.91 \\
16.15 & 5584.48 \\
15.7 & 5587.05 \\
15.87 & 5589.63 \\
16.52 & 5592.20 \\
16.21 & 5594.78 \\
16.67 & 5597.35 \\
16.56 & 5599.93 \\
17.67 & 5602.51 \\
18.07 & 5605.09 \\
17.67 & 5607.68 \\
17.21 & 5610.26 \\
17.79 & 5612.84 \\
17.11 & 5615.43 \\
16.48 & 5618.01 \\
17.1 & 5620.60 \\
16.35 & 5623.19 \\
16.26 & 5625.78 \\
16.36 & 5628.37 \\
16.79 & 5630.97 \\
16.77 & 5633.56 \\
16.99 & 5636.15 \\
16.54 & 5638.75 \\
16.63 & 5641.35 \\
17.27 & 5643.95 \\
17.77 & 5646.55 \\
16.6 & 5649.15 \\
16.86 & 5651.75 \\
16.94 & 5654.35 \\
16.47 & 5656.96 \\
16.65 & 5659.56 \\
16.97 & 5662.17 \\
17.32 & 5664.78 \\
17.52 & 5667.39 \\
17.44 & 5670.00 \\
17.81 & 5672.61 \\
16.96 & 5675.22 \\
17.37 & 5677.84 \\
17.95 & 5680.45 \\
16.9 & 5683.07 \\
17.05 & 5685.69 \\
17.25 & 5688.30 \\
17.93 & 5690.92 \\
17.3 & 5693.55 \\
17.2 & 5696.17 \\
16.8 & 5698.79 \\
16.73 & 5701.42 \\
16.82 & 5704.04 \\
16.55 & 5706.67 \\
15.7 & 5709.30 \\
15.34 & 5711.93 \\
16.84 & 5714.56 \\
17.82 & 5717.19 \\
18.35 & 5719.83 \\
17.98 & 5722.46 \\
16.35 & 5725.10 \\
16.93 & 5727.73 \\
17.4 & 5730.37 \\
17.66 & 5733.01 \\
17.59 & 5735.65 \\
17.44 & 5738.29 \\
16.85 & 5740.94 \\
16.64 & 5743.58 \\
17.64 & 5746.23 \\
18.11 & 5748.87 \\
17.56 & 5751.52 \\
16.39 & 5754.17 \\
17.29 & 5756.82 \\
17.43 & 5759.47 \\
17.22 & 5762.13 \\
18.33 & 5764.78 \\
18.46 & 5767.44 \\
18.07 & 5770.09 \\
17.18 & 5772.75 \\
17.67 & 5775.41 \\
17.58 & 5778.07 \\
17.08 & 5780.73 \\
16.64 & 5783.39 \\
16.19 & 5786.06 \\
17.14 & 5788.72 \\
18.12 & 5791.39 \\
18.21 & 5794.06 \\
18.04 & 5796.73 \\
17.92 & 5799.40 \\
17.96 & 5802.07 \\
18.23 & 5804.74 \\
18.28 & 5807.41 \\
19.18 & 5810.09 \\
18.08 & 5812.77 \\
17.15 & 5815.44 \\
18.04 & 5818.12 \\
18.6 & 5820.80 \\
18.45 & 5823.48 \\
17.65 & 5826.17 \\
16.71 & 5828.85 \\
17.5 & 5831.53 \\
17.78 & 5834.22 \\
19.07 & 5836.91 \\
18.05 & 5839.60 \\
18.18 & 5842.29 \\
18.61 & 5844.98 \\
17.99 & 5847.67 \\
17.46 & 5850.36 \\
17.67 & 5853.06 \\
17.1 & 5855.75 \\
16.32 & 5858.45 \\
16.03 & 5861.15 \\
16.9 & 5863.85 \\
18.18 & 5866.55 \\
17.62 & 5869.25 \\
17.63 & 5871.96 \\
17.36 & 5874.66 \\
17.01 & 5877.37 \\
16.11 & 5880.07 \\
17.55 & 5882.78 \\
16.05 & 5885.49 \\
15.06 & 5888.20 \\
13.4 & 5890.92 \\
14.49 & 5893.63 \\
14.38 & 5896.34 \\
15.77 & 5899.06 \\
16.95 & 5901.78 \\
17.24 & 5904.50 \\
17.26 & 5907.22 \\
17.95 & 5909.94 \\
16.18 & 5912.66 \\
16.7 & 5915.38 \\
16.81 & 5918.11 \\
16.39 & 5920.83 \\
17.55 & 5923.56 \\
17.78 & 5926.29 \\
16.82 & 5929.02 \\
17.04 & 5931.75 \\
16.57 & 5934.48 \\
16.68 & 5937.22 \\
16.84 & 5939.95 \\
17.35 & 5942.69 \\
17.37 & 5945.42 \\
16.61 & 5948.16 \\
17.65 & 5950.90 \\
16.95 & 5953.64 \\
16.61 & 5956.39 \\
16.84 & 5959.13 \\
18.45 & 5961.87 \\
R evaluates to 17.4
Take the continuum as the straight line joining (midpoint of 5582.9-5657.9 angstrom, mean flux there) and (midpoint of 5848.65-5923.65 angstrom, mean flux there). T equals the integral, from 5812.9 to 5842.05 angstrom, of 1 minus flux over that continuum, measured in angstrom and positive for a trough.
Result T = -2.2 angstrom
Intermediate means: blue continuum 16.8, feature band 17.9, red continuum 16.6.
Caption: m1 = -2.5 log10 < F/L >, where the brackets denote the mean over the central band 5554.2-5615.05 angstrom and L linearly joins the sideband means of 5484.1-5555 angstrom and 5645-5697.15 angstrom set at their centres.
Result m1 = 0.005 mag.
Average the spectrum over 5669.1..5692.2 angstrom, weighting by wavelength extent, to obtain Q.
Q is 17.4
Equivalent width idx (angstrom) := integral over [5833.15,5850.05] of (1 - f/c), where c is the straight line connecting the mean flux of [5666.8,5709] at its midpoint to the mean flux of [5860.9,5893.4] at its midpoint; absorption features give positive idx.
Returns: -1.6 angstrom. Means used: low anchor 17.2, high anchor 16.5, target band 18.2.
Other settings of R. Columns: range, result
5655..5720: 17.1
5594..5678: 17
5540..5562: 16.9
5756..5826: 17.8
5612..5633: 16.8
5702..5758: 17.1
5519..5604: 16.9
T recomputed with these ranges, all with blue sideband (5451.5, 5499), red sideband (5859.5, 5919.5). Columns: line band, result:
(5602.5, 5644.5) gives -1.7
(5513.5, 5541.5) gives -1.2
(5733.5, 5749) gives -0.9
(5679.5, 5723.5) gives -1.9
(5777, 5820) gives -3.5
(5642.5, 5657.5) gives -0.6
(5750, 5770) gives -1.4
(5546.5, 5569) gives -0.8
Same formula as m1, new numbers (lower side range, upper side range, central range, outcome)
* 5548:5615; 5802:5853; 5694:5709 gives 0.04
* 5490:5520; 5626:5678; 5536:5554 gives -0.06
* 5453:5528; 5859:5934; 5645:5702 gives -0.05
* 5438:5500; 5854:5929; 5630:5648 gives -0.03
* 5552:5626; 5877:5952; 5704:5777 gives -0.04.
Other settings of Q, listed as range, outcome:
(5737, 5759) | 17.2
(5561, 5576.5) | 16.7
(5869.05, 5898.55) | 16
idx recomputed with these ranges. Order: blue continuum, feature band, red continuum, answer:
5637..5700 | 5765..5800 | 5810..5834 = 0.2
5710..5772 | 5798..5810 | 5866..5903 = -1.0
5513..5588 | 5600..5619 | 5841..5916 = -0.6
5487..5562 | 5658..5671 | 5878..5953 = -0.4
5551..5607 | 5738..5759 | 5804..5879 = 0.2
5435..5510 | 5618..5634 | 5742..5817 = 0.4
